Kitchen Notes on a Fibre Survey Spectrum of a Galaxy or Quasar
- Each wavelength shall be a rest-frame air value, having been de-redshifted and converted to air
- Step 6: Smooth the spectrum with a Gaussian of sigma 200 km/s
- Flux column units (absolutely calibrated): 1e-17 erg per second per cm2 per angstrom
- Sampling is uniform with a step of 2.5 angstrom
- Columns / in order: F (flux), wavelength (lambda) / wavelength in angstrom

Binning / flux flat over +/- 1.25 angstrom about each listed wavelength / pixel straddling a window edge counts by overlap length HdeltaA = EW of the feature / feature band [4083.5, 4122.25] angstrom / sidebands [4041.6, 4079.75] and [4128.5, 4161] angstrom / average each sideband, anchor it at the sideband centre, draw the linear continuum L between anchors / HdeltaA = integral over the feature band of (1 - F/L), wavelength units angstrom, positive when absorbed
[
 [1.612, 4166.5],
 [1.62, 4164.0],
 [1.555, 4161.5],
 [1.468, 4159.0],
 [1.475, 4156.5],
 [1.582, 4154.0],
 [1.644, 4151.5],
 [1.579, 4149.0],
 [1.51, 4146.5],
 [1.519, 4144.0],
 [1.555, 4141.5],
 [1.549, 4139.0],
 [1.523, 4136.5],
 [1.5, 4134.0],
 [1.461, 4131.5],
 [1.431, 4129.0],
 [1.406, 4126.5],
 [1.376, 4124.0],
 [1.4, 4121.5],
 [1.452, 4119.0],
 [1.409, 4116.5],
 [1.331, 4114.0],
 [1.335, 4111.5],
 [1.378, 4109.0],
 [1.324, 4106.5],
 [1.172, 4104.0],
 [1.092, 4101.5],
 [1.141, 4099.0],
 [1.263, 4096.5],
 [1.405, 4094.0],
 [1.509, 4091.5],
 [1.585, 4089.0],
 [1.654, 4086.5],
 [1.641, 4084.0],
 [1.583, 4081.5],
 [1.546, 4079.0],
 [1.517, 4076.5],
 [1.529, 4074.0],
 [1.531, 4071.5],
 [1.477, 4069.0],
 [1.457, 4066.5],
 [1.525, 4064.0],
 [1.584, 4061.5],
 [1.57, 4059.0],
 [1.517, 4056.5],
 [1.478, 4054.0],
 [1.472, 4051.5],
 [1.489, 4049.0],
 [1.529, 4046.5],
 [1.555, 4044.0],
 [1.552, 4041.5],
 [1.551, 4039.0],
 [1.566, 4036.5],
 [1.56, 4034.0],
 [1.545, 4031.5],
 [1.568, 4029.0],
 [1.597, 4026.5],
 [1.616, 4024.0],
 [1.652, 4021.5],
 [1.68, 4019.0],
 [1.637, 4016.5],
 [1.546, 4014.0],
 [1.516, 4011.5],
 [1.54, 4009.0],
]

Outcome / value 3.7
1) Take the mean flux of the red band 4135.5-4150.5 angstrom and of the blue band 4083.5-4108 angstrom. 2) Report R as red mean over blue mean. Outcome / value 1.12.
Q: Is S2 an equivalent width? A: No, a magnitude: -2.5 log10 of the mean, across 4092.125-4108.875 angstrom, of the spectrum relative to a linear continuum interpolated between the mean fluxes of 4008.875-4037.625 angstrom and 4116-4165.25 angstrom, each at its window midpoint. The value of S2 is 0.22 mag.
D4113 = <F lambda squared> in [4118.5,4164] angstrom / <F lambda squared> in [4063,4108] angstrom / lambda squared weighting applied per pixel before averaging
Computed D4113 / 1.07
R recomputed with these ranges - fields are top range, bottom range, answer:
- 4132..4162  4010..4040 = 0.97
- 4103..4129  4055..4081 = 0.89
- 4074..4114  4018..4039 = 0.89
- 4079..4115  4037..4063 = 0.91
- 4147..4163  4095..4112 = 1.25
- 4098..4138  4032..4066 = 0.89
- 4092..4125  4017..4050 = 0.84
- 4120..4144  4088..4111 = 1.12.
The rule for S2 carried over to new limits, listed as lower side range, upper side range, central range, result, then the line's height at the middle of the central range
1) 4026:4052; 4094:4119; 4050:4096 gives -0.08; 1.41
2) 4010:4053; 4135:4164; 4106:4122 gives 0.13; 1.55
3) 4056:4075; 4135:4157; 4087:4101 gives 0.11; 1.53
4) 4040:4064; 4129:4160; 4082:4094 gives -0.03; 1.53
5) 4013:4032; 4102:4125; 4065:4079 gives -0.03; 1.46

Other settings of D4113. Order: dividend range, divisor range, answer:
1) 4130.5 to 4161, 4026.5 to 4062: 1.05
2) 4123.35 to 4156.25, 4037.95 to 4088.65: 1.02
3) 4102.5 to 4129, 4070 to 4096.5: 0.90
